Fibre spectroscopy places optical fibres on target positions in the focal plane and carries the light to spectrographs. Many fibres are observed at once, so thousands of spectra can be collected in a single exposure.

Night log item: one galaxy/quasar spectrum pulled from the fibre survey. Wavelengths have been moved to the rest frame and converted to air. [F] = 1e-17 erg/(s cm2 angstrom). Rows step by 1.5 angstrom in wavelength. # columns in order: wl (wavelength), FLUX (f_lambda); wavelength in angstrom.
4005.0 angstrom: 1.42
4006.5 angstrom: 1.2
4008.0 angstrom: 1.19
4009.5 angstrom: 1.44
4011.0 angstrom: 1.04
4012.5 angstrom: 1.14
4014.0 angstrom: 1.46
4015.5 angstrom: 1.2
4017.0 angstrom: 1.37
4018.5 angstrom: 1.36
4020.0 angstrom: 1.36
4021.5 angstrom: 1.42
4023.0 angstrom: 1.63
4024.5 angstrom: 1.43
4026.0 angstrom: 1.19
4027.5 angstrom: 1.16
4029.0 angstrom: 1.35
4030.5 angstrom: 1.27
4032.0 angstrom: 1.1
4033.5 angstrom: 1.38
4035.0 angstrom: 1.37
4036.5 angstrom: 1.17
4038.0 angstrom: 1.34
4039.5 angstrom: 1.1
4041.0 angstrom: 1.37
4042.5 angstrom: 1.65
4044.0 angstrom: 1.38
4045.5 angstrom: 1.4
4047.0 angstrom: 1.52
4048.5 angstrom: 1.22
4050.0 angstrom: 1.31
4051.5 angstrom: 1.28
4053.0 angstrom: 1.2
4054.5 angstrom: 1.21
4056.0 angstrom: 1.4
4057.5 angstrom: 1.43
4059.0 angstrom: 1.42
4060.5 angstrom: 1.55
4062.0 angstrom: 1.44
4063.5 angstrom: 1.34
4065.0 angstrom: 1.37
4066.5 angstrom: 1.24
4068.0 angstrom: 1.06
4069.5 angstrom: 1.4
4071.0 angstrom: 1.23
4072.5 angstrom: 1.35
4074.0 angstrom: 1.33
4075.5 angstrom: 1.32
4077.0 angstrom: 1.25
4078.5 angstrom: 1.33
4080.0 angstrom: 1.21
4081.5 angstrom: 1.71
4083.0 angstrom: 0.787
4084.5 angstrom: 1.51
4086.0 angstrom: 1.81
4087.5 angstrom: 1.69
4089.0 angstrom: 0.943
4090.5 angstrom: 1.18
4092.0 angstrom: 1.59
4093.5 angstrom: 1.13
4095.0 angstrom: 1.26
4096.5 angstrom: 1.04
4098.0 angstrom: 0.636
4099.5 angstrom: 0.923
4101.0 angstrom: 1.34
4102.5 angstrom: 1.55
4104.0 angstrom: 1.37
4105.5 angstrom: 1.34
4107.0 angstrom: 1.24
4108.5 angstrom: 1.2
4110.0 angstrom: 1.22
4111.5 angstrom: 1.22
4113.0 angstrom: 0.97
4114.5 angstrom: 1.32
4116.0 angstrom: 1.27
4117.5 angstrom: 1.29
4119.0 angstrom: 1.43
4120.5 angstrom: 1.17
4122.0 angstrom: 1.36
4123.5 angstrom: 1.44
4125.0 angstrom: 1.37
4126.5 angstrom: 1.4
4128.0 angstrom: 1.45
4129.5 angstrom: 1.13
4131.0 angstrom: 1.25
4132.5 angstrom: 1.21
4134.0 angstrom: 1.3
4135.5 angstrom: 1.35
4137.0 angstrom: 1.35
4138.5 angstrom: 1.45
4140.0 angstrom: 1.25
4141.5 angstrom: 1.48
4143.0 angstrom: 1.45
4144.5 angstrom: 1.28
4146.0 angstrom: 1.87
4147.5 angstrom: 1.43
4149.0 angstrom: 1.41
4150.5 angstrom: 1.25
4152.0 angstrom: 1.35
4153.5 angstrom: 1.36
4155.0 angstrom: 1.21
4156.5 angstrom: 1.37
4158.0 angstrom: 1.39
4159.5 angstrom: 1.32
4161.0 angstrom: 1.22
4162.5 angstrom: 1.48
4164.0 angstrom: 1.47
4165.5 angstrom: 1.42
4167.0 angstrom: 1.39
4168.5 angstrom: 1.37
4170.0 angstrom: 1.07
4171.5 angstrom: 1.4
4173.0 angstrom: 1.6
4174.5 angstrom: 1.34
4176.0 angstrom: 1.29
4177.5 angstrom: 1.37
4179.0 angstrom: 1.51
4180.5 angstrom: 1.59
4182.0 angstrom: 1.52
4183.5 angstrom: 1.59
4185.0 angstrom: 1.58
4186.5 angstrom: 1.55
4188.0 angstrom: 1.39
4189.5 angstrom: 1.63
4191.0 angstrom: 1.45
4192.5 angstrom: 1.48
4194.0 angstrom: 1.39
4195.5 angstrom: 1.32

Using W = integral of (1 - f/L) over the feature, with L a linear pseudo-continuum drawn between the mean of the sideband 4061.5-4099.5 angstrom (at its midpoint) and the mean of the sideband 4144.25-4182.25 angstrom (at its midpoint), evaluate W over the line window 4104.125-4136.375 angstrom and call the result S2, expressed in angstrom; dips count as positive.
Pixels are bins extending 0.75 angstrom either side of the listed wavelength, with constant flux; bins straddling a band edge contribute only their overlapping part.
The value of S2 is 1.21 angstrom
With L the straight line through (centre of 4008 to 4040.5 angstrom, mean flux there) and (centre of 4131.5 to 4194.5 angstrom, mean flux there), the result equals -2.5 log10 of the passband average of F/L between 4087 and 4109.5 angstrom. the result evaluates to 0.11 mag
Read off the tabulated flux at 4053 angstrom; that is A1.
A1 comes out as 1.2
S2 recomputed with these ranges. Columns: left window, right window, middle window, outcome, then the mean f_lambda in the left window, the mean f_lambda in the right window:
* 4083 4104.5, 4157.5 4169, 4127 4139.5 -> 0.19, 1.27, 1.38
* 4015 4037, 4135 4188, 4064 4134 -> 4.53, 1.32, 1.41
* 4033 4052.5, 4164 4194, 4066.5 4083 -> 0.93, 1.34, 1.45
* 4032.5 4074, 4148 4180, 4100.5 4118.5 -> 0.95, 1.34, 1.36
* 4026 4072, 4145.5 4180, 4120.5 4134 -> 0.48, 1.32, 1.38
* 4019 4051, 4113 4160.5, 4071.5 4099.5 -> 1.48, 1.34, 1.35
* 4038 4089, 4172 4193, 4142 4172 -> 1.74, 1.35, 1.49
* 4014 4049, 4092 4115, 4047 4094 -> -2.73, 1.34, 1.2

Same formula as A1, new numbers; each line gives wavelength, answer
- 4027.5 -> 1.16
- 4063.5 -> 1.34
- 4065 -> 1.37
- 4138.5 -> 1.45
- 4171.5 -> 1.4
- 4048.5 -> 1.22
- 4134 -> 1.3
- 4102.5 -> 1.55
